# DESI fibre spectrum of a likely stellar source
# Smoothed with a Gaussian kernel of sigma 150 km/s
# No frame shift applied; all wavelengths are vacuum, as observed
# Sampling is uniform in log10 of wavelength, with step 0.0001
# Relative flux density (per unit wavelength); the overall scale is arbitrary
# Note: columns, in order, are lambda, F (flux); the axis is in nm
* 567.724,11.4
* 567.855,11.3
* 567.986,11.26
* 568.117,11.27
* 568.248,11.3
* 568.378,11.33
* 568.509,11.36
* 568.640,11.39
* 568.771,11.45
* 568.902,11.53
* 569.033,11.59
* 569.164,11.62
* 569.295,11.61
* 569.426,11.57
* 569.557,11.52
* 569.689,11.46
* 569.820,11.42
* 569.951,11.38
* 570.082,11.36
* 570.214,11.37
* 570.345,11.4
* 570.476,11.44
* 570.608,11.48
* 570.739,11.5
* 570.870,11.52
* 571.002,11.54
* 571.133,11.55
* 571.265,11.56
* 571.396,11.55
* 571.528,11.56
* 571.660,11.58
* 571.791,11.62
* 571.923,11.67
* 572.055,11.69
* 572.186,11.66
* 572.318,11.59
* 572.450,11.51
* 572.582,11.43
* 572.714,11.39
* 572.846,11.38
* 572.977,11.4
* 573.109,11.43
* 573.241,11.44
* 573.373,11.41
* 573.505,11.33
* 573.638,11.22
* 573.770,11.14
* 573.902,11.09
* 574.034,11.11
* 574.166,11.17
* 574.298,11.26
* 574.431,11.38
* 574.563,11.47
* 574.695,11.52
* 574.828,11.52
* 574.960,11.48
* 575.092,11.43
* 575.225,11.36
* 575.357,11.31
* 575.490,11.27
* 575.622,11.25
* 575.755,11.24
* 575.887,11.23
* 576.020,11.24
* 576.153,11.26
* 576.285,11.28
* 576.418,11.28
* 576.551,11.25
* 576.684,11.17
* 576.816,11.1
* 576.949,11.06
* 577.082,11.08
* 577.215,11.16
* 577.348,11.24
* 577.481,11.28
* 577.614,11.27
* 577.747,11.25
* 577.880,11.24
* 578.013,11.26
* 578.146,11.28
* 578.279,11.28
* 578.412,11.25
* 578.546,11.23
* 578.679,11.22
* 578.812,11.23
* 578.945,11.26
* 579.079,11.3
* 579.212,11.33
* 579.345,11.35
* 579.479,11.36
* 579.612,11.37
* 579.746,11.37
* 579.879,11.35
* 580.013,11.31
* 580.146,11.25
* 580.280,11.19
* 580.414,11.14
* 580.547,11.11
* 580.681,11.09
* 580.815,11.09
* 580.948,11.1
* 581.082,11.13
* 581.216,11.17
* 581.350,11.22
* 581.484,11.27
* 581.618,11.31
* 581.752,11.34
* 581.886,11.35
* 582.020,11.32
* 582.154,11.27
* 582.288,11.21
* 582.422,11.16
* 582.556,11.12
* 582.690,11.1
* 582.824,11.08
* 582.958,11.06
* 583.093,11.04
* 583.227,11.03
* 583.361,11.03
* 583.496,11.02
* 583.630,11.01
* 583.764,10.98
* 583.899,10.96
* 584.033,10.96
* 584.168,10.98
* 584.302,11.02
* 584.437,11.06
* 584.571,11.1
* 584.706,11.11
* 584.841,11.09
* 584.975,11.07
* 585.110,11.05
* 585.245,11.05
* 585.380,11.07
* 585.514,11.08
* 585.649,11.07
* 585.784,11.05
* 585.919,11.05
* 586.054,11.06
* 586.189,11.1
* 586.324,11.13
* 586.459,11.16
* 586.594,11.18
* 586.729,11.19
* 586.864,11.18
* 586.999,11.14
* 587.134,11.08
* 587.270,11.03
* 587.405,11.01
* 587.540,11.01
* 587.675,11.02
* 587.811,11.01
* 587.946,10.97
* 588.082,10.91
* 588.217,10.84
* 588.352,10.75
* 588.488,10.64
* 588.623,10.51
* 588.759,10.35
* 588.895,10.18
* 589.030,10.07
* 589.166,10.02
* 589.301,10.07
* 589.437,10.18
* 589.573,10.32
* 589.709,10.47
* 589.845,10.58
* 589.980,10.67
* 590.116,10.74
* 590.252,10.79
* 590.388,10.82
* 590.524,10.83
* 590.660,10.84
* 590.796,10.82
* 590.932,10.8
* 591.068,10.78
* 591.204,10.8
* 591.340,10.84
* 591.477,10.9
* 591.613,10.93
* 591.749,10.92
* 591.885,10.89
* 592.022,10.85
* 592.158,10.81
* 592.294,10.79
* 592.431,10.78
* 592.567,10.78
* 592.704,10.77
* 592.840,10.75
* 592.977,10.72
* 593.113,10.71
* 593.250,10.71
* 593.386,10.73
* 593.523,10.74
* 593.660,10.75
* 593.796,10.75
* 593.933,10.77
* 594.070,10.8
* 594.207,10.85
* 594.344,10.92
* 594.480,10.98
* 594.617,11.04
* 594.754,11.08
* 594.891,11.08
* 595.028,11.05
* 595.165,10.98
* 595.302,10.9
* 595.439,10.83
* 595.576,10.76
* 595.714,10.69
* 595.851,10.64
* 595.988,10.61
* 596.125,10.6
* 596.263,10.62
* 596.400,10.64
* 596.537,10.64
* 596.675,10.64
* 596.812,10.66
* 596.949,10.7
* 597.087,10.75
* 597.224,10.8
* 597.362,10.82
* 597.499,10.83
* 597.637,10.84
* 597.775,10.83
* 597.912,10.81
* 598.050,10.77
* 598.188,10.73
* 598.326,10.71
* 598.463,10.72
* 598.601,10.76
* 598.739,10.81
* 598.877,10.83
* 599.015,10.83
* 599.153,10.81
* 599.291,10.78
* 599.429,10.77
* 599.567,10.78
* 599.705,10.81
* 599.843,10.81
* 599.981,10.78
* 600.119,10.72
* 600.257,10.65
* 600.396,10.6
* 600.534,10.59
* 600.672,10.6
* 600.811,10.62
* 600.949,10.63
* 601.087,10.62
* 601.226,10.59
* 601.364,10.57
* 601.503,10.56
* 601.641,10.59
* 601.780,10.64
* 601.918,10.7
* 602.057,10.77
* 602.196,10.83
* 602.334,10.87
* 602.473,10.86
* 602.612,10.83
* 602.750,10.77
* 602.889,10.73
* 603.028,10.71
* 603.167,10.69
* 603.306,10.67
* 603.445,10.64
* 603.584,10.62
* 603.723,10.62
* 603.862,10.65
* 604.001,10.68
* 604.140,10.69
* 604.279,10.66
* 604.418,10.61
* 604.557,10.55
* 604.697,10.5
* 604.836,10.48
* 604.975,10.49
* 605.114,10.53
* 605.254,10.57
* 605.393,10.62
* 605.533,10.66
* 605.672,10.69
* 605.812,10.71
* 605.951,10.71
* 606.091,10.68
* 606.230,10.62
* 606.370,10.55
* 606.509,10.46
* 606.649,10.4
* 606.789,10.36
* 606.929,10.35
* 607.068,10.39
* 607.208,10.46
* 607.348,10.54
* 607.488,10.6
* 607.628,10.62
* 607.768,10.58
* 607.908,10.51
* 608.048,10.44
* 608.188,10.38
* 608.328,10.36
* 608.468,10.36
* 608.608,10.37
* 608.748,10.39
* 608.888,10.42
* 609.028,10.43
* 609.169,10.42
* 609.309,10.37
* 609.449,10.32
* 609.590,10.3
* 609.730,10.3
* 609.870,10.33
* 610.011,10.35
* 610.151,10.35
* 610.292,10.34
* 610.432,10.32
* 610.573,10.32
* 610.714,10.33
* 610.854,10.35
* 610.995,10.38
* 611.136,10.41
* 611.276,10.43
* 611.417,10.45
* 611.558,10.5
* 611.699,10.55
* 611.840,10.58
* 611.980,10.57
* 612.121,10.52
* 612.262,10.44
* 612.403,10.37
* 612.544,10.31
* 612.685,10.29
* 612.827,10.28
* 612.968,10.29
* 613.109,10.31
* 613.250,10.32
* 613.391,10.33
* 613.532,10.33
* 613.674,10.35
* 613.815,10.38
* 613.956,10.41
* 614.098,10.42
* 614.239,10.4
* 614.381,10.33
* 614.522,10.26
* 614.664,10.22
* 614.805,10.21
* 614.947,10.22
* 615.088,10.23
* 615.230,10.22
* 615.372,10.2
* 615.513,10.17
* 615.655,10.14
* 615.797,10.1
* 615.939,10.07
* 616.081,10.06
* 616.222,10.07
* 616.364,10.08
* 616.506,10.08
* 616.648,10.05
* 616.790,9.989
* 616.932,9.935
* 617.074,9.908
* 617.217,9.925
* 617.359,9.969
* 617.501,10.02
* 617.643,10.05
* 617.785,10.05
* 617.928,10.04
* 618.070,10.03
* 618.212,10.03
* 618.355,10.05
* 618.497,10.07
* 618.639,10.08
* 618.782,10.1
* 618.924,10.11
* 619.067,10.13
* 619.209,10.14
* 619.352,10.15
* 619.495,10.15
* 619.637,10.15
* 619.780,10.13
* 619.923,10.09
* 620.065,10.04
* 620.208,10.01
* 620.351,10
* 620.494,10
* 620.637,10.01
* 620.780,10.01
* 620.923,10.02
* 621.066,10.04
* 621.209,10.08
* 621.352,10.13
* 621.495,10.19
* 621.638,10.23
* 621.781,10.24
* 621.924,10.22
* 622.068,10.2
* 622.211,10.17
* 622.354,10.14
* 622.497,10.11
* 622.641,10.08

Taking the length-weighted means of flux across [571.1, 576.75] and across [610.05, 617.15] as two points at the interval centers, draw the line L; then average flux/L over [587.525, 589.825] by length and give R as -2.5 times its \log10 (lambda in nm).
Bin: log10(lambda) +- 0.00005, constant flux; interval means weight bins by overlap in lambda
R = 0.04 mag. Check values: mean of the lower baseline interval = 11.4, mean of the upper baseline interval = 10.3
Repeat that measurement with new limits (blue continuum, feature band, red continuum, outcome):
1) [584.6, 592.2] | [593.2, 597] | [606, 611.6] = -0.01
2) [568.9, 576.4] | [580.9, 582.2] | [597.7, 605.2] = 0.00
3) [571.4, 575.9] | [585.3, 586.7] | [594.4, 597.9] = 0.00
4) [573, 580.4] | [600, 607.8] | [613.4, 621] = -0.01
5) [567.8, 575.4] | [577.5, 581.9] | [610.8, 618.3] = 0.00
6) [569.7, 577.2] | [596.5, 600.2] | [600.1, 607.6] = 0.00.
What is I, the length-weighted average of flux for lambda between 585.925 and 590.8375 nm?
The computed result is 10.8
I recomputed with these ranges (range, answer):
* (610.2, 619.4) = 10.2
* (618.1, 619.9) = 10.1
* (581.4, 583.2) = 11.2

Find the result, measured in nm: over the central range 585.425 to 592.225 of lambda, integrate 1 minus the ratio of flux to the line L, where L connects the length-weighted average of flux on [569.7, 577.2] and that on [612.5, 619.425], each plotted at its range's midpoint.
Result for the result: 0.08 nm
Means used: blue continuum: 11.4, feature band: 10.8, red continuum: 10.2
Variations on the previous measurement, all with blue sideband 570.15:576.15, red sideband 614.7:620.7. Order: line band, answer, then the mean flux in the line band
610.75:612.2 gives -0.03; 10.5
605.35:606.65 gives -0.02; 10.6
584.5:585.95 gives 0.00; 11.1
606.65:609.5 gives -0.02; 10.4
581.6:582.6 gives -0.01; 11.3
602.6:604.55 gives -0.03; 10.7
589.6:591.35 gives 0.02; 10.7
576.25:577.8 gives 0.01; 11.2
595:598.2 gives -0.01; 10.8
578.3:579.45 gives 0.00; 11.3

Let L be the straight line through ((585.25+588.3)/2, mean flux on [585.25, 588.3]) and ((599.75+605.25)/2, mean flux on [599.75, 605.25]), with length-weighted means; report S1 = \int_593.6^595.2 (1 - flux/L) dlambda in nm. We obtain -0.01 nm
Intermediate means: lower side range 11.1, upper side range 10.7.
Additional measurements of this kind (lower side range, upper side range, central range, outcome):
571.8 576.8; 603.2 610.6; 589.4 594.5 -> 0.06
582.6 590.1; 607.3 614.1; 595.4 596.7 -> 0.00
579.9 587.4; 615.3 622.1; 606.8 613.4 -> -0.05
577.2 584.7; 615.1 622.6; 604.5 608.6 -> -0.03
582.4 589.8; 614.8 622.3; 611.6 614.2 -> -0.04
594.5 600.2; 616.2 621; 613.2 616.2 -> -0.02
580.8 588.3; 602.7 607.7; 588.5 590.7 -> 0.10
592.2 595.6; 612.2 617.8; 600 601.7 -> 0.00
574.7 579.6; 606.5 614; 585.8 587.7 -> -0.01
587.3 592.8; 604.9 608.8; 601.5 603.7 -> -0.03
